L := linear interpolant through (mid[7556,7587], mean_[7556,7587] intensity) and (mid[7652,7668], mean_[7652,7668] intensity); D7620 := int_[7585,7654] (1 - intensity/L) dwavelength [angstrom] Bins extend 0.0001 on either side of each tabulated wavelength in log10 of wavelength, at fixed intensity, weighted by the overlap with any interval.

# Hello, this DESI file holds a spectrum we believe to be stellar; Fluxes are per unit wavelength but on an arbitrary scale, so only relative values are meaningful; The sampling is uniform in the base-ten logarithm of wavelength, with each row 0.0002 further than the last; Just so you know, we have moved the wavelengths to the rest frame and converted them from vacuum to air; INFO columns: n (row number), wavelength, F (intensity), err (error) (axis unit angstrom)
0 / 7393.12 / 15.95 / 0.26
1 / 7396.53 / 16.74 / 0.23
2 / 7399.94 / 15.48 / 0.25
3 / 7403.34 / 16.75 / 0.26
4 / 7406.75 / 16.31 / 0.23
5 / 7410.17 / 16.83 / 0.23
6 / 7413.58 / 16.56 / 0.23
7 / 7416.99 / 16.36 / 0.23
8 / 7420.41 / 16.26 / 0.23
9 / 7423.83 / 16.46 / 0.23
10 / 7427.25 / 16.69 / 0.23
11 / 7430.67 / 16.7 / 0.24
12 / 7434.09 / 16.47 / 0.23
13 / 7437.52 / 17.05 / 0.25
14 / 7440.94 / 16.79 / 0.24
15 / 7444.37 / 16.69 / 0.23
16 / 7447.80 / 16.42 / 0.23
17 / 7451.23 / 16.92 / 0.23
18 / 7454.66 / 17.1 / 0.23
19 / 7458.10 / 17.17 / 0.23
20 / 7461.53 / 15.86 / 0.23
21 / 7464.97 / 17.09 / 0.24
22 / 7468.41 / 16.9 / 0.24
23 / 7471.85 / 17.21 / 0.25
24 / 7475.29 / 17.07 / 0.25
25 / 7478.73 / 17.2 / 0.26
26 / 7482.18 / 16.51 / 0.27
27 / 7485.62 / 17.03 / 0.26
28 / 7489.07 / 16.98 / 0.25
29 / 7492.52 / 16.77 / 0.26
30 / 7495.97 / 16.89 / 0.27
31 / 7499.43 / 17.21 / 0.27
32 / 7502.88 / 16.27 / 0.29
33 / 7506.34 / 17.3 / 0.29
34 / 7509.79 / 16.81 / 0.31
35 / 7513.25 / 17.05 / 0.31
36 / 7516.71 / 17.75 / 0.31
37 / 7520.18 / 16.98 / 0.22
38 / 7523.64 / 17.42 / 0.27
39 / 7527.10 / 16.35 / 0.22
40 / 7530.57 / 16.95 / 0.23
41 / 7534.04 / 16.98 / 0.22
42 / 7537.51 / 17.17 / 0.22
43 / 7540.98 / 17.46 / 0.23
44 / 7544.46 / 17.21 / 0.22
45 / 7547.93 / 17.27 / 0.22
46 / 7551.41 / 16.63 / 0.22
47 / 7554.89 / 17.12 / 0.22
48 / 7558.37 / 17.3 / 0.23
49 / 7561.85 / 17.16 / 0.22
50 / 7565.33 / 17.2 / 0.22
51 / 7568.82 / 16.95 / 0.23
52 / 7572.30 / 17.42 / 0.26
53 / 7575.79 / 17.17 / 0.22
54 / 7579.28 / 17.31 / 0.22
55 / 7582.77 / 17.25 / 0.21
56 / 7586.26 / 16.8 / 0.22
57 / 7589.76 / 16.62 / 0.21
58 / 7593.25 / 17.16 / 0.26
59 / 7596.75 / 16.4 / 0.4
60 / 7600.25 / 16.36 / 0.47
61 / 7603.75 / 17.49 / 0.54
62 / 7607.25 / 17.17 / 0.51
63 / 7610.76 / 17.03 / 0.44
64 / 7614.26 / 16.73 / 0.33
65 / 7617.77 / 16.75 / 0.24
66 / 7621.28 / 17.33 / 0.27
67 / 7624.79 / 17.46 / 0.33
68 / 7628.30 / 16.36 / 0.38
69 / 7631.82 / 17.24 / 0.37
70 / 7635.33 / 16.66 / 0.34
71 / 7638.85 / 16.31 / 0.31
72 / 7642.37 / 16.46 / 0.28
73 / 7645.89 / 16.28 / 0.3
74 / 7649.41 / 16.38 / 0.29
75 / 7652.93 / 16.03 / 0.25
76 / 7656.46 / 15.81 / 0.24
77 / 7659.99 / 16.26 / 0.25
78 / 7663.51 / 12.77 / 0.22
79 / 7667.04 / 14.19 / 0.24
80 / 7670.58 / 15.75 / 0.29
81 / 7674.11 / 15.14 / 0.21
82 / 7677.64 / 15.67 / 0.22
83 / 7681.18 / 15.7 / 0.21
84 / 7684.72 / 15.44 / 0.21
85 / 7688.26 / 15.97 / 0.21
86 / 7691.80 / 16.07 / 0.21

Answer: -3.3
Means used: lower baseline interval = 17.2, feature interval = 16.8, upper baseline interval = 15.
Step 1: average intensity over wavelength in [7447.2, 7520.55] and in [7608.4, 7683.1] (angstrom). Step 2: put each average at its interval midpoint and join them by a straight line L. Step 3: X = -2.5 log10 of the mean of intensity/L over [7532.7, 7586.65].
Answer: -0.04 mag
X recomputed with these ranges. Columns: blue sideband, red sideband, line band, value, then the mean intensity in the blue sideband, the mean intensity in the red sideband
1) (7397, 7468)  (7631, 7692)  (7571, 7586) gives -0.08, 16.6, 15.8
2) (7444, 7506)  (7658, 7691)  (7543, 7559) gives -0.06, 16.9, 15.2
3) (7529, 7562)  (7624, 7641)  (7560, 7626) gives -0.01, 17.1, 16.8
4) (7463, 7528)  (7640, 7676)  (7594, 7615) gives -0.06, 17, 15.5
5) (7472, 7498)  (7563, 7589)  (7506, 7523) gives -0.01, 16.9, 17.1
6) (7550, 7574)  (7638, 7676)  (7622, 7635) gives -0.06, 17.1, 15.6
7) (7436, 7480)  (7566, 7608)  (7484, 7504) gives 0.00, 16.9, 17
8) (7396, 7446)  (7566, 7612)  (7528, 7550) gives -0.02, 16.5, 17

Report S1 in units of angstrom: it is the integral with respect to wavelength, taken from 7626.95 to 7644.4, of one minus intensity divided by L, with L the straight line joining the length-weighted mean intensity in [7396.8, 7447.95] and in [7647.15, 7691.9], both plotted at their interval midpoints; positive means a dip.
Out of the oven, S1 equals -1.1 angstrom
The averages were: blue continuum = 16.5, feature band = 16.6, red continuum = 15.5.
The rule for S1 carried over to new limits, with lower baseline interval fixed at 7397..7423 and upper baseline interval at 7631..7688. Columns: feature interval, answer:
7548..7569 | -1.4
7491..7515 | -1.1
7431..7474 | -1.4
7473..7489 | -0.8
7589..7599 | -0.5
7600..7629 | -2.1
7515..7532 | -1.1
